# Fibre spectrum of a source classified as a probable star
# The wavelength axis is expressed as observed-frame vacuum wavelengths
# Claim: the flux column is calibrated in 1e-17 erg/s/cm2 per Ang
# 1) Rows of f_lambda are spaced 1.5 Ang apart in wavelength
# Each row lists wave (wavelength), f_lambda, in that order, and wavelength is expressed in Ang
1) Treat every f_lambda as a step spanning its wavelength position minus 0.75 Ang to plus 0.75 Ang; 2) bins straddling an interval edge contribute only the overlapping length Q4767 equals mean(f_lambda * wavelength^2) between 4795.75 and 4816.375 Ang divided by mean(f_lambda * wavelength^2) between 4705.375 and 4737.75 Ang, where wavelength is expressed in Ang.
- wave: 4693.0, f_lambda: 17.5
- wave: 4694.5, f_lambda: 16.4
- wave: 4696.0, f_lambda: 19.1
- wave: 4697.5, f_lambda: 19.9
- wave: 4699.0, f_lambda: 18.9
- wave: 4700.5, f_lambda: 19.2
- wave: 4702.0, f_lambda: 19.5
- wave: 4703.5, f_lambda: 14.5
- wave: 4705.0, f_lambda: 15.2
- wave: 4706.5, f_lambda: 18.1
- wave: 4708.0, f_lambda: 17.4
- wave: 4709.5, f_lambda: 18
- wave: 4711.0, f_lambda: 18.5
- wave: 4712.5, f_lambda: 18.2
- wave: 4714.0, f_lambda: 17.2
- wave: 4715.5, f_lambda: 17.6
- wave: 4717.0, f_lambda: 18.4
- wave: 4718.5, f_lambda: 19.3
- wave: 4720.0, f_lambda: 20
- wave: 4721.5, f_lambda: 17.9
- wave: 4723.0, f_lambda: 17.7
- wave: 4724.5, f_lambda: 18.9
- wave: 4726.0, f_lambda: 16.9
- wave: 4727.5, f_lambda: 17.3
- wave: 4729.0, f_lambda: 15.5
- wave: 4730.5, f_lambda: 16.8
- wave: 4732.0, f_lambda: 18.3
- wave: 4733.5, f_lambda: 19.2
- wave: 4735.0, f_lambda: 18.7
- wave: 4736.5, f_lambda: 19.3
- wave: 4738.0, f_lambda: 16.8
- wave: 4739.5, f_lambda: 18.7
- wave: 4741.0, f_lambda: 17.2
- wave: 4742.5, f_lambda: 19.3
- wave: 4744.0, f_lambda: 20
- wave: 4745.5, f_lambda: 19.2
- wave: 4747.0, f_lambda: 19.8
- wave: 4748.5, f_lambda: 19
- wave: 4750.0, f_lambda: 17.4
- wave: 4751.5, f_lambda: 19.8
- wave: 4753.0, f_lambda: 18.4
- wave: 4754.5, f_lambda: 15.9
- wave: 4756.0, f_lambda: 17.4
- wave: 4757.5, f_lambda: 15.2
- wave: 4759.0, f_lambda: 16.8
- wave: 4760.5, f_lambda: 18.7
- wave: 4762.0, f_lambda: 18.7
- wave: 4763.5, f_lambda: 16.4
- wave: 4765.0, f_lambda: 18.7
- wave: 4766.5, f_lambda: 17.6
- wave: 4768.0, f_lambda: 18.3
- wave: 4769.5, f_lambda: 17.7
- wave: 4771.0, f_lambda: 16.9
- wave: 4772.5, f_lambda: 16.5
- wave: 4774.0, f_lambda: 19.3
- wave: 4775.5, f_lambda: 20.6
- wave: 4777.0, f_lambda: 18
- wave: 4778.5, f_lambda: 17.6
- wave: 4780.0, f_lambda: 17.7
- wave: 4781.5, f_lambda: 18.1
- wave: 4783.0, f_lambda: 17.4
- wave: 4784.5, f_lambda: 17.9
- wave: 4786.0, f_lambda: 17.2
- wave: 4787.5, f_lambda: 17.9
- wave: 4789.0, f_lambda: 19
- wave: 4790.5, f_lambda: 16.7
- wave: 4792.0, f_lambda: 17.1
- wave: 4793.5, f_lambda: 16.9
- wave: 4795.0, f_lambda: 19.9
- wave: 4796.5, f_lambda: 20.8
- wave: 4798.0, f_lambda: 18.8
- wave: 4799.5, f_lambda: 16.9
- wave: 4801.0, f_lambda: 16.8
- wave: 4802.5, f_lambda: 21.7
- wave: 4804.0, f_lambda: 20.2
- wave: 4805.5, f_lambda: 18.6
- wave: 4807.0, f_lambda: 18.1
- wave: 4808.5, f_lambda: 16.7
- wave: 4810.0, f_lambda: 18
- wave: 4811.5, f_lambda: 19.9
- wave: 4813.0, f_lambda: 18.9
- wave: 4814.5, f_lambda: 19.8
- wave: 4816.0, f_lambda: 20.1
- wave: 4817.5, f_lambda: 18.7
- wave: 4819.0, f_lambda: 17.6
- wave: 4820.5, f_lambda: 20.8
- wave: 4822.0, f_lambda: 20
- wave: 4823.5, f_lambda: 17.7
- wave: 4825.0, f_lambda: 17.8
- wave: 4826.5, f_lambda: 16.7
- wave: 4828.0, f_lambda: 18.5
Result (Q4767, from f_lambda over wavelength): 1.1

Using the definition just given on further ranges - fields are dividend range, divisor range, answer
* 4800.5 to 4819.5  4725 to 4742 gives 1.10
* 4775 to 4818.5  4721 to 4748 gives 1.04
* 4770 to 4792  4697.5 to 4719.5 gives 1.03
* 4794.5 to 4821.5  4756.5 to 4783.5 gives 1.09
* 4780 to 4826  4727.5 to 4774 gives 1.05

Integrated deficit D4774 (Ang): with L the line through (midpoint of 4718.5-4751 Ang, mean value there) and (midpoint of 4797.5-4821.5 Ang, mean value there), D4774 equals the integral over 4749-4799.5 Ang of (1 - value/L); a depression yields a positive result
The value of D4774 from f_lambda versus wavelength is 1.9 Ang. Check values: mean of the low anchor 18.3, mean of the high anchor 18.9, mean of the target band 17.9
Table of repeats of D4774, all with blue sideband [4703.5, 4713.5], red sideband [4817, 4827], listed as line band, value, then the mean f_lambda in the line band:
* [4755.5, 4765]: 0.3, 17.3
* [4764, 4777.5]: -0.1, 18.1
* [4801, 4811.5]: -0.3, 18.8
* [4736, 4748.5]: -0.8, 18.8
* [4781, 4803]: 0.0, 18.2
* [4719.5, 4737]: -0.5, 18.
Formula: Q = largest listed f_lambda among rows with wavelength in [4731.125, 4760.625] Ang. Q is 20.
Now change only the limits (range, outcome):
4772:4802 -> 20.8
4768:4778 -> 20.6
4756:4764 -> 18.7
